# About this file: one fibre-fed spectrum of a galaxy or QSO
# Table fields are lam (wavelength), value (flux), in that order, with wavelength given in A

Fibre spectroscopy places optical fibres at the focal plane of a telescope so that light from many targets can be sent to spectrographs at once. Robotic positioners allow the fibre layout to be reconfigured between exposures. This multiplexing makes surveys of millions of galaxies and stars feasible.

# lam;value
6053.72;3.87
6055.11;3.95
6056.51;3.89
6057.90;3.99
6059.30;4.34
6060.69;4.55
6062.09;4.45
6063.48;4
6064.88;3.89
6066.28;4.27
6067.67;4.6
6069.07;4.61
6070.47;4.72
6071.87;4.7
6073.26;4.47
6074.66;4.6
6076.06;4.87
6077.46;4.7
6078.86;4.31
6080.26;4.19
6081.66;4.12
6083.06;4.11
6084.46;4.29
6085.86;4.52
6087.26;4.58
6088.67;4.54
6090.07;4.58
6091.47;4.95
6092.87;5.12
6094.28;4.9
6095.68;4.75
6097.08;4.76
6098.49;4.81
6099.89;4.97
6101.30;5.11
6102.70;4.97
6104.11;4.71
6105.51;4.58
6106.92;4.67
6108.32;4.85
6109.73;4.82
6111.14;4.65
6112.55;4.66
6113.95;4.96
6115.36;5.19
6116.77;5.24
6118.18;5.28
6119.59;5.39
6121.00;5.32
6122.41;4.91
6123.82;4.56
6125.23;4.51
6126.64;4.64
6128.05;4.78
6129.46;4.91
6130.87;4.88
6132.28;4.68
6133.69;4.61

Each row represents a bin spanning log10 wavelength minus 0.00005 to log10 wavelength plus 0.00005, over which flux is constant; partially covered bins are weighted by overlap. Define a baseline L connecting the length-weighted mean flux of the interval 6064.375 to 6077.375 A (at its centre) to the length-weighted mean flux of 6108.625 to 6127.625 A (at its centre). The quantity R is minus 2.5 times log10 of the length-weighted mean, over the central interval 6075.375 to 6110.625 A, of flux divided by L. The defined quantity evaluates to 0.01 mag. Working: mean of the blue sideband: 4.54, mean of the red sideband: 4.93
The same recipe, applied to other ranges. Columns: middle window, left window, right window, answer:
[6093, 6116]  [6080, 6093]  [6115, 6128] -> -0.02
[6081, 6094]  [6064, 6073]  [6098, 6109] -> 0.03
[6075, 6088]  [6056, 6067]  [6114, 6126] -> 0.01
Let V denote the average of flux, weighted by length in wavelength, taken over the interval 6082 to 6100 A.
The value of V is 4.66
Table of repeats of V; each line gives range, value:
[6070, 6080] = 4.6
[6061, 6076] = 4.45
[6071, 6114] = 4.67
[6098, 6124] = 4.94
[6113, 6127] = 5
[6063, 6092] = 4.46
